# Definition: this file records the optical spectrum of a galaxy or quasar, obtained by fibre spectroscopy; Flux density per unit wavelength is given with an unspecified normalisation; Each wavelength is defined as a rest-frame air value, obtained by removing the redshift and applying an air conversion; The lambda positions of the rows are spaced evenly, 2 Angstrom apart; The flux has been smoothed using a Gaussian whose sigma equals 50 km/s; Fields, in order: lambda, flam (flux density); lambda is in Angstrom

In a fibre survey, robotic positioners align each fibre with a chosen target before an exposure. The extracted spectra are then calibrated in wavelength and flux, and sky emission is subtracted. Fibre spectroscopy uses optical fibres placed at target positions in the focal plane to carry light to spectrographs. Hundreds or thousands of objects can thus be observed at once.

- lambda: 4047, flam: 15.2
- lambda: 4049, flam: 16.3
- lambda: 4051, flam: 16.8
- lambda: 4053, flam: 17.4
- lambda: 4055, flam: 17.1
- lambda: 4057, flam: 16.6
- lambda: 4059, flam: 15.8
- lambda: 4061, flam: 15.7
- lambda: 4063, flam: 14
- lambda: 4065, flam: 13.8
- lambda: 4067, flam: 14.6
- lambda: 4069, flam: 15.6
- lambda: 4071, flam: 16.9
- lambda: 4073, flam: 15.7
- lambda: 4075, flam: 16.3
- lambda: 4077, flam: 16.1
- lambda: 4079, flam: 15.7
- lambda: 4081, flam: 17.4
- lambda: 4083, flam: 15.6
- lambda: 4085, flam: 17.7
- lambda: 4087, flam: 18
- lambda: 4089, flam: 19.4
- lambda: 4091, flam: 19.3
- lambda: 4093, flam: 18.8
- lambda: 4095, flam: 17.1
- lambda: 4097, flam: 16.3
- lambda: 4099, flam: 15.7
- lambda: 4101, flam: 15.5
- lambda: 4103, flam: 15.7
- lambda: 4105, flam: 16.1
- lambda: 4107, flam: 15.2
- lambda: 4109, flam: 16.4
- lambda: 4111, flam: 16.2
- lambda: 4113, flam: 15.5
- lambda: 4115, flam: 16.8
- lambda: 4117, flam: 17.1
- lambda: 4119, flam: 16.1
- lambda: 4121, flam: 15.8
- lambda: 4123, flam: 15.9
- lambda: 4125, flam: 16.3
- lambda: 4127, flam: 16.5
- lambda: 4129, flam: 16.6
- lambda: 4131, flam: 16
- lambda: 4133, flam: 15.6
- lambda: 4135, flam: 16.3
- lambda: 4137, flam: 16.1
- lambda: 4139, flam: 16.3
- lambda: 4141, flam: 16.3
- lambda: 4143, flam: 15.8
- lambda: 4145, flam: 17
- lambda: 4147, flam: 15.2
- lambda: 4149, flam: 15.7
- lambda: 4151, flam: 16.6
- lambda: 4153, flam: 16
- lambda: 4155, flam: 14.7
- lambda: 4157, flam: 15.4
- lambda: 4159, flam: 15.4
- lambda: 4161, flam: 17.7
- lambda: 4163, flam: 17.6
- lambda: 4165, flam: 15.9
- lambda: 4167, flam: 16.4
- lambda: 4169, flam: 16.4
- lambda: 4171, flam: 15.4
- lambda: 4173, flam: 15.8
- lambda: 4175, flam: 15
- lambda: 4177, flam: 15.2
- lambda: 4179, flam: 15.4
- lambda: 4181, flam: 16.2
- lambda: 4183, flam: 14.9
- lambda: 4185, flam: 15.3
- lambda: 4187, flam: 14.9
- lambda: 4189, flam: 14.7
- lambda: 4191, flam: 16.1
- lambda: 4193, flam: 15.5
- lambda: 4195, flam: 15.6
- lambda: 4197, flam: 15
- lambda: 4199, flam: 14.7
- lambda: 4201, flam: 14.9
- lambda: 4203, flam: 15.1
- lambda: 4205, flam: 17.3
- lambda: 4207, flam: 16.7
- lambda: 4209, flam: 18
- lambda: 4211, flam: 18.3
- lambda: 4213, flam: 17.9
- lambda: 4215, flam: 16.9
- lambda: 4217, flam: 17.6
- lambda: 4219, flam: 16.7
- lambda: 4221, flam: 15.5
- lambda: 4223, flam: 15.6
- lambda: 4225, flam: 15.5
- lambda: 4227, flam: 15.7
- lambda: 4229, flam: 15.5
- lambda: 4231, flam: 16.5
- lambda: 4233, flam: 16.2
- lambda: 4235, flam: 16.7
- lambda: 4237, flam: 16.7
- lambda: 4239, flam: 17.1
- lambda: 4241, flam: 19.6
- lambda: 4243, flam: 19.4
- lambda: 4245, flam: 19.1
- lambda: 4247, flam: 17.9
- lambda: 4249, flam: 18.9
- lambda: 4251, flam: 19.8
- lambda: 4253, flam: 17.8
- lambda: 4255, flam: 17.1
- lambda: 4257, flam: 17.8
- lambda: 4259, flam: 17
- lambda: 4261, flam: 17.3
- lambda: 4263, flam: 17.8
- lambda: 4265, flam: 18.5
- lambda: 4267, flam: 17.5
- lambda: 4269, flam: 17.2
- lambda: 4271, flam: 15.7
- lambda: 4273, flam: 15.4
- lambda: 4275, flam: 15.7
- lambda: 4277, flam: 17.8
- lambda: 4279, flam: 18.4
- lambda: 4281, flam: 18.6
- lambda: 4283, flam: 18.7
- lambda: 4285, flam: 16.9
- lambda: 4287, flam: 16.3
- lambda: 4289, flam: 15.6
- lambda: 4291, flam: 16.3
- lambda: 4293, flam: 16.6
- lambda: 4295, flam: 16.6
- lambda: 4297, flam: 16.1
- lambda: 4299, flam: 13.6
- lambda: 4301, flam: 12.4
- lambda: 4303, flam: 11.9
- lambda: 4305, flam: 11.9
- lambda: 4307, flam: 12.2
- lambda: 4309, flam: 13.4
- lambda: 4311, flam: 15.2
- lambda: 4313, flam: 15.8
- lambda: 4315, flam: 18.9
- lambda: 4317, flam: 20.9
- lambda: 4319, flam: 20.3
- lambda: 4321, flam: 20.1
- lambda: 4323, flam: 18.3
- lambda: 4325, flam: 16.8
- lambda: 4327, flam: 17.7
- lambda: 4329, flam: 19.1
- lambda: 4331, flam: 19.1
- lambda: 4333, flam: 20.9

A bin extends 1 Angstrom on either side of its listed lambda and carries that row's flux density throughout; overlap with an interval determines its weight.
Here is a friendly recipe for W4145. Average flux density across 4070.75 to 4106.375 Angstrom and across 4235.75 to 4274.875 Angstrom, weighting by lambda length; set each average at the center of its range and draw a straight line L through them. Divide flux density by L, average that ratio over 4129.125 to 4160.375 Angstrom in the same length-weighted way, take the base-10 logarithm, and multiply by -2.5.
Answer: 0.08 mag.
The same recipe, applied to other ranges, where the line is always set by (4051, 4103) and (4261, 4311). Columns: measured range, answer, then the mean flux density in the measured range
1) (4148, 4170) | 0.006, 16.2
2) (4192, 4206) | 0.048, 15.4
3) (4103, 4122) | 0.018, 16.1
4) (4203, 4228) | -0.043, 16.7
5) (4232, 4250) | -0.124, 18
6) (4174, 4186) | 0.059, 15.3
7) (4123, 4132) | 0.002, 16.3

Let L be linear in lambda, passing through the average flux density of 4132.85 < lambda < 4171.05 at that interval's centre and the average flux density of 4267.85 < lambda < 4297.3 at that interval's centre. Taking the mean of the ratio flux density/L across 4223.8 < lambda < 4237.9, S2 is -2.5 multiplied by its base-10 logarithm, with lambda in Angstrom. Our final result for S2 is 0.03 mag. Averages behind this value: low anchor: 16.1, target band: 16.1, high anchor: 16.8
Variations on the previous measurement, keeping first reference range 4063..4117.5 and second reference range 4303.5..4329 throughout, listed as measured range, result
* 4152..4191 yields 0.06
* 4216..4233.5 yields 0.04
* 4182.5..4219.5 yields 0.03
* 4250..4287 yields -0.05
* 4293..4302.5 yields 0.14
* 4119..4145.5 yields 0.02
